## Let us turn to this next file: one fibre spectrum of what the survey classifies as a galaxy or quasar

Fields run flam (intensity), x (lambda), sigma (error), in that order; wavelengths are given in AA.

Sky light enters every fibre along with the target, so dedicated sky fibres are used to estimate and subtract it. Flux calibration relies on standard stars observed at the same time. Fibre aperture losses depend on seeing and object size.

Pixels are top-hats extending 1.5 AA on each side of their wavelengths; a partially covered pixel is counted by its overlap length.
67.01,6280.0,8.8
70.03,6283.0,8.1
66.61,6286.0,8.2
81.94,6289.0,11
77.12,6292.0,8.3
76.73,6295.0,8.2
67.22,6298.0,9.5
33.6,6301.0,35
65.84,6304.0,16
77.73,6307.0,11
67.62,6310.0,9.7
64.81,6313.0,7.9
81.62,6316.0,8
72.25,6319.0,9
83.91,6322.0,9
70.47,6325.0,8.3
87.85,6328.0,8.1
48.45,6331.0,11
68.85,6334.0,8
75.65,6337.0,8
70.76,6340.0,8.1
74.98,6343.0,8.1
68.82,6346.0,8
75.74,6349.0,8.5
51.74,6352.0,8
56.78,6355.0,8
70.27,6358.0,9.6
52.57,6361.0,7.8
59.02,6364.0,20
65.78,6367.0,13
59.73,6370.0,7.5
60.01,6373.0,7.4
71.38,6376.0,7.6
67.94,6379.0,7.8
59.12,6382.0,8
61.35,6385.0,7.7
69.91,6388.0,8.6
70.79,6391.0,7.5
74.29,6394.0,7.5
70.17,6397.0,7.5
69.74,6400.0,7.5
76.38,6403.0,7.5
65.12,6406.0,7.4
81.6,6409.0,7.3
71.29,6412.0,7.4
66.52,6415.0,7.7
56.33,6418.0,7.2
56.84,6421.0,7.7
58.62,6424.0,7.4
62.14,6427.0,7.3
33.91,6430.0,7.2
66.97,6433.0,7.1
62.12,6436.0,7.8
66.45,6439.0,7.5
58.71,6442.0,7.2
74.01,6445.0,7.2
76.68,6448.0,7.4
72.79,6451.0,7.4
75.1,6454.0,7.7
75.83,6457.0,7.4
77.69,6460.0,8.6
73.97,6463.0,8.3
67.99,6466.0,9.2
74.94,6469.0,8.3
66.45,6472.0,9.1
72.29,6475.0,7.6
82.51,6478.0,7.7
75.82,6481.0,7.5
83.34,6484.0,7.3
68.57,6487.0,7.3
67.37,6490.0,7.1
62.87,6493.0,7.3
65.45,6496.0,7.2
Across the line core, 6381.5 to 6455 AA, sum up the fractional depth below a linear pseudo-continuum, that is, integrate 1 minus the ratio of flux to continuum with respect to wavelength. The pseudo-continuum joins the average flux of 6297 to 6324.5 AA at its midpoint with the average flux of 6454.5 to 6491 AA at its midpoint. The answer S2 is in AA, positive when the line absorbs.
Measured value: 5.9 AA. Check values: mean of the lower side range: 68.4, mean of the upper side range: 74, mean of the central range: 66.3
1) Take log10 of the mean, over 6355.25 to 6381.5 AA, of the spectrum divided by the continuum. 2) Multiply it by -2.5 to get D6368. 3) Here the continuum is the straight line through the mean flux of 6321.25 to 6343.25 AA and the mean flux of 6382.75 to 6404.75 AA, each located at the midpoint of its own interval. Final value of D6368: 0.13 mag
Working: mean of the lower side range 72.1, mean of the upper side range 69.9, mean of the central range 62.9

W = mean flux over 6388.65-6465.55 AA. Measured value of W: 67.8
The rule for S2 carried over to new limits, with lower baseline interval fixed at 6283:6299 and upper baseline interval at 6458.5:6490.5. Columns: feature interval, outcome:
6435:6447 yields 1.3 AA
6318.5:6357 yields 2.2 AA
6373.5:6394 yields 1.9 AA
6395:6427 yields 2.9 AA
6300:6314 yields 2.1 AA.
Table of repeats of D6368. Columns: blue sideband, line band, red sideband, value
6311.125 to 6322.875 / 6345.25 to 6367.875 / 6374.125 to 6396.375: 0.14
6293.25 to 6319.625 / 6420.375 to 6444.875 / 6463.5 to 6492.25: 0.21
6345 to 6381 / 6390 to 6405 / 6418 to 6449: -0.16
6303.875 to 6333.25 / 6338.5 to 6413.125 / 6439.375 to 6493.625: 0.08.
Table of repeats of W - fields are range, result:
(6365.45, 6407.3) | 67.3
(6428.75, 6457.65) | 66.3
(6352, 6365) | 58.8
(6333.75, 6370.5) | 65.5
